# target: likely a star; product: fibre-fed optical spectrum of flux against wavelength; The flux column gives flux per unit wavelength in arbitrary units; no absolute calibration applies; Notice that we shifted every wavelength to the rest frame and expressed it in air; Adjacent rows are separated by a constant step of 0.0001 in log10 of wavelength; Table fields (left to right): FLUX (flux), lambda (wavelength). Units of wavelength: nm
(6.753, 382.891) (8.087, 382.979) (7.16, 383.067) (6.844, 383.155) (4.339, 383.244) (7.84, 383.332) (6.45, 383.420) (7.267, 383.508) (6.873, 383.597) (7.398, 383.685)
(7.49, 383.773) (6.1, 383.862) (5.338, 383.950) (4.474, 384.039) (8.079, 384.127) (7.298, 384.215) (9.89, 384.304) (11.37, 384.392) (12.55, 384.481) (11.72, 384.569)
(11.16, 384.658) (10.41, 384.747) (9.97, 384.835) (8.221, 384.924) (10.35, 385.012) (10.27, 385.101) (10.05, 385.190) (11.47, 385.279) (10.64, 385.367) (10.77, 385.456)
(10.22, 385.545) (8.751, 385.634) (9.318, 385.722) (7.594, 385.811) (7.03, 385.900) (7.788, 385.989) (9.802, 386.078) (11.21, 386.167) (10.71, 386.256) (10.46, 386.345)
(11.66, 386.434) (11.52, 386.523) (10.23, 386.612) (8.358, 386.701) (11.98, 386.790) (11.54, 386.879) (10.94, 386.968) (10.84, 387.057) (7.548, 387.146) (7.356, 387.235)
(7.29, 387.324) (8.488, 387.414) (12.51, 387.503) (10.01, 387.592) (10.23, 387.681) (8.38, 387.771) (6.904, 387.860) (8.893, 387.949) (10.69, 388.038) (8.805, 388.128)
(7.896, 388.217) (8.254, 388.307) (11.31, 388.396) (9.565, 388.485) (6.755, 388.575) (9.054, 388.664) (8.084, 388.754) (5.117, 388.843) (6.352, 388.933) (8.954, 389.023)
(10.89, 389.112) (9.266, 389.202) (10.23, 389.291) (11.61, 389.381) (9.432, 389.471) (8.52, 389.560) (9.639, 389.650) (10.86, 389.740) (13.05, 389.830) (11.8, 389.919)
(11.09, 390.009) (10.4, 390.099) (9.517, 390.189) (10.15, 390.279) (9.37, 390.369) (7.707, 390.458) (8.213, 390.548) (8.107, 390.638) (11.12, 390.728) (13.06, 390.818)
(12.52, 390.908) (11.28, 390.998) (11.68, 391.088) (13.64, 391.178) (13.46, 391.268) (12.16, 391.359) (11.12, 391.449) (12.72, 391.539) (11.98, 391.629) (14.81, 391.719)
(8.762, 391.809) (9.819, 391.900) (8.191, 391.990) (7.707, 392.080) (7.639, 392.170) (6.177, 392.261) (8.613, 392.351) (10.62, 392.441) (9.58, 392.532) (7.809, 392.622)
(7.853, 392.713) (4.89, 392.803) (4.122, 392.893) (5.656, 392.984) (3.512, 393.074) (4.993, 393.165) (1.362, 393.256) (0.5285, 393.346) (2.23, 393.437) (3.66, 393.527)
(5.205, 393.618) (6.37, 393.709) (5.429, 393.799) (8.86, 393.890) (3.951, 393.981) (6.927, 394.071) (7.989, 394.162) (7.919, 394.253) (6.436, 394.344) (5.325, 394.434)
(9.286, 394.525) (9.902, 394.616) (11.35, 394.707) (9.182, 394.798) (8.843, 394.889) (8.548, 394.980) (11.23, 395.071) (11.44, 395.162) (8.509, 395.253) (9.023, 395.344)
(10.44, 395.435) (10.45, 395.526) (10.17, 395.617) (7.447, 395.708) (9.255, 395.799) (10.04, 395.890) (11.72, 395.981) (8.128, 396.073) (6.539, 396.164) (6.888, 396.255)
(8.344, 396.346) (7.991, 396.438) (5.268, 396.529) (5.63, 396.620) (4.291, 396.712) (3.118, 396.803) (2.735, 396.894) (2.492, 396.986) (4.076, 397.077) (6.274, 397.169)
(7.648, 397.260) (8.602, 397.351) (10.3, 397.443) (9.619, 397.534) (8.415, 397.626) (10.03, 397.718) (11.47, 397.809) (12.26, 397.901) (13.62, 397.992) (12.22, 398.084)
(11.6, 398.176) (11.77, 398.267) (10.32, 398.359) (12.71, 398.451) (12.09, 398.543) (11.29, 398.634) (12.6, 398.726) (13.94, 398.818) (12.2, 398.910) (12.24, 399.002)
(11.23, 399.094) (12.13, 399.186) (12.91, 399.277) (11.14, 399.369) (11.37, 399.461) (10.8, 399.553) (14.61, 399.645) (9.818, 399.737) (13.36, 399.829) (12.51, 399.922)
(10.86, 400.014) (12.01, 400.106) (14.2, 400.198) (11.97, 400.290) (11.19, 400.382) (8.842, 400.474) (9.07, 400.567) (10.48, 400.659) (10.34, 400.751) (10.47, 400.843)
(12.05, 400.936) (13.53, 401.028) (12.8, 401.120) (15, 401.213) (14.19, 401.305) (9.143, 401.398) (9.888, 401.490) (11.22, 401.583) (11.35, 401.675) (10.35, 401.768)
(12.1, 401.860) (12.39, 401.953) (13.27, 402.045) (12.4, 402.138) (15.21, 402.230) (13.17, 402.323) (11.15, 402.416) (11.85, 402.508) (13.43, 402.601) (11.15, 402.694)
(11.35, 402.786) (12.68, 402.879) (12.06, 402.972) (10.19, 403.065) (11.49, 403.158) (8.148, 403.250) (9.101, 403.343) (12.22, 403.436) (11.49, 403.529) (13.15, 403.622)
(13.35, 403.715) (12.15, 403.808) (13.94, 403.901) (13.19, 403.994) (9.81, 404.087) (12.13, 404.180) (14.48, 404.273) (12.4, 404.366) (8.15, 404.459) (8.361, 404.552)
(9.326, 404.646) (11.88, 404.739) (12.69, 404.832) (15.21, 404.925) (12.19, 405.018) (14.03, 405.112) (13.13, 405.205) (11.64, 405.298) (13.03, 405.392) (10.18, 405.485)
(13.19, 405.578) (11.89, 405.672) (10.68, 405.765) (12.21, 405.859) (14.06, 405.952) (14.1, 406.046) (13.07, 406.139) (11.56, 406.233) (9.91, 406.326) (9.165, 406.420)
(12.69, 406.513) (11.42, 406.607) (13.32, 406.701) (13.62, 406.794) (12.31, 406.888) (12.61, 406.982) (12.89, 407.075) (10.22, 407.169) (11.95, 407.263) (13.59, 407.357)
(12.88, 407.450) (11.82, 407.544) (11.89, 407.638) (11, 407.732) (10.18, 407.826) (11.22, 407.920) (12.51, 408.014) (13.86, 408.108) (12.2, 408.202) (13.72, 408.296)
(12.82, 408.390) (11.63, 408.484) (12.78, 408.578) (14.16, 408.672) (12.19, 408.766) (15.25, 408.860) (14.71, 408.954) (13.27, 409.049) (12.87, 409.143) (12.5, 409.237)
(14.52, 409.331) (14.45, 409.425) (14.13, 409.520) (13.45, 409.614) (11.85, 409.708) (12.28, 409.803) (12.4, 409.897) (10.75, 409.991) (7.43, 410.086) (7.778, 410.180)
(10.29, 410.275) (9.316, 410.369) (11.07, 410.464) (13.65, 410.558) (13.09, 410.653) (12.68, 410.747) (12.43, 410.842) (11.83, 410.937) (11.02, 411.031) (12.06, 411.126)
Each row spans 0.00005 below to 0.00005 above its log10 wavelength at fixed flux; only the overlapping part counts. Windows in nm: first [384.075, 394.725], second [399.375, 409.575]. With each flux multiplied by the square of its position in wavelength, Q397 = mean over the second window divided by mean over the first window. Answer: 1.45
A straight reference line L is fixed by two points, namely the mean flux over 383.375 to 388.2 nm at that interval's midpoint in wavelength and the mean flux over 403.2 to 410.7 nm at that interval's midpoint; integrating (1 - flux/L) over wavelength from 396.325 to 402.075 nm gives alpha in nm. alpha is 0.315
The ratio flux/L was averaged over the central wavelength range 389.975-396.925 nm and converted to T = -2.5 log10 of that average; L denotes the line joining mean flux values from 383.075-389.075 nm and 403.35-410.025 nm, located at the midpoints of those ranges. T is 0.22 mag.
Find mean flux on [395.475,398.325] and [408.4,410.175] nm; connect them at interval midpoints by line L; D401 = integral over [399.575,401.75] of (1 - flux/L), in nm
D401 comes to -0.45 nm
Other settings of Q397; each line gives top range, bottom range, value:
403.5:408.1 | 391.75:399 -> 1.56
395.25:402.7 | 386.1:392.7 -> 1.12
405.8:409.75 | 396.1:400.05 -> 1.36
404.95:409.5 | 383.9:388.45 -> 1.46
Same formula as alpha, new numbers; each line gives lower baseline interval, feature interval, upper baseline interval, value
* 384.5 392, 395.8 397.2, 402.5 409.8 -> 0.596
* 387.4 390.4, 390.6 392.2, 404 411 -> -0.212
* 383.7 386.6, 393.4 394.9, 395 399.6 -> 0.400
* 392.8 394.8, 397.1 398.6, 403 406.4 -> -0.439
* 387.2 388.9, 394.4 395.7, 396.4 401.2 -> 0.031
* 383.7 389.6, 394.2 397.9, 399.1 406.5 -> 0.902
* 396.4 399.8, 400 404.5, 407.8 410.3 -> -0.413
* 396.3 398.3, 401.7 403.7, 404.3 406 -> -0.213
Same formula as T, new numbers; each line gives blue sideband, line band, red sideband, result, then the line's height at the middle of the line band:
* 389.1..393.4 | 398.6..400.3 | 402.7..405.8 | -0.124 mag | 10.9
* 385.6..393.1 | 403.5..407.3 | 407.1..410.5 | -0.036 mag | 11.7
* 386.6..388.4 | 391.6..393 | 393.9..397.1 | 0.005 mag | 8.42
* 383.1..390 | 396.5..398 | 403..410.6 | 0.424 mag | 10.7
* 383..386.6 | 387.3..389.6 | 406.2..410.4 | 0.054 mag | 9.46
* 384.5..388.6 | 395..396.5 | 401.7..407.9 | 0.184 mag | 10.9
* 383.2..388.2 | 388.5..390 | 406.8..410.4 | 0.032 mag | 9.67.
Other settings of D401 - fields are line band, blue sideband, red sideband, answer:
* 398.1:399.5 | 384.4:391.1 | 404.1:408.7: -0.099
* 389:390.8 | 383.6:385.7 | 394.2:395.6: -0.160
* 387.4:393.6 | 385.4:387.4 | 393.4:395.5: -0.152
